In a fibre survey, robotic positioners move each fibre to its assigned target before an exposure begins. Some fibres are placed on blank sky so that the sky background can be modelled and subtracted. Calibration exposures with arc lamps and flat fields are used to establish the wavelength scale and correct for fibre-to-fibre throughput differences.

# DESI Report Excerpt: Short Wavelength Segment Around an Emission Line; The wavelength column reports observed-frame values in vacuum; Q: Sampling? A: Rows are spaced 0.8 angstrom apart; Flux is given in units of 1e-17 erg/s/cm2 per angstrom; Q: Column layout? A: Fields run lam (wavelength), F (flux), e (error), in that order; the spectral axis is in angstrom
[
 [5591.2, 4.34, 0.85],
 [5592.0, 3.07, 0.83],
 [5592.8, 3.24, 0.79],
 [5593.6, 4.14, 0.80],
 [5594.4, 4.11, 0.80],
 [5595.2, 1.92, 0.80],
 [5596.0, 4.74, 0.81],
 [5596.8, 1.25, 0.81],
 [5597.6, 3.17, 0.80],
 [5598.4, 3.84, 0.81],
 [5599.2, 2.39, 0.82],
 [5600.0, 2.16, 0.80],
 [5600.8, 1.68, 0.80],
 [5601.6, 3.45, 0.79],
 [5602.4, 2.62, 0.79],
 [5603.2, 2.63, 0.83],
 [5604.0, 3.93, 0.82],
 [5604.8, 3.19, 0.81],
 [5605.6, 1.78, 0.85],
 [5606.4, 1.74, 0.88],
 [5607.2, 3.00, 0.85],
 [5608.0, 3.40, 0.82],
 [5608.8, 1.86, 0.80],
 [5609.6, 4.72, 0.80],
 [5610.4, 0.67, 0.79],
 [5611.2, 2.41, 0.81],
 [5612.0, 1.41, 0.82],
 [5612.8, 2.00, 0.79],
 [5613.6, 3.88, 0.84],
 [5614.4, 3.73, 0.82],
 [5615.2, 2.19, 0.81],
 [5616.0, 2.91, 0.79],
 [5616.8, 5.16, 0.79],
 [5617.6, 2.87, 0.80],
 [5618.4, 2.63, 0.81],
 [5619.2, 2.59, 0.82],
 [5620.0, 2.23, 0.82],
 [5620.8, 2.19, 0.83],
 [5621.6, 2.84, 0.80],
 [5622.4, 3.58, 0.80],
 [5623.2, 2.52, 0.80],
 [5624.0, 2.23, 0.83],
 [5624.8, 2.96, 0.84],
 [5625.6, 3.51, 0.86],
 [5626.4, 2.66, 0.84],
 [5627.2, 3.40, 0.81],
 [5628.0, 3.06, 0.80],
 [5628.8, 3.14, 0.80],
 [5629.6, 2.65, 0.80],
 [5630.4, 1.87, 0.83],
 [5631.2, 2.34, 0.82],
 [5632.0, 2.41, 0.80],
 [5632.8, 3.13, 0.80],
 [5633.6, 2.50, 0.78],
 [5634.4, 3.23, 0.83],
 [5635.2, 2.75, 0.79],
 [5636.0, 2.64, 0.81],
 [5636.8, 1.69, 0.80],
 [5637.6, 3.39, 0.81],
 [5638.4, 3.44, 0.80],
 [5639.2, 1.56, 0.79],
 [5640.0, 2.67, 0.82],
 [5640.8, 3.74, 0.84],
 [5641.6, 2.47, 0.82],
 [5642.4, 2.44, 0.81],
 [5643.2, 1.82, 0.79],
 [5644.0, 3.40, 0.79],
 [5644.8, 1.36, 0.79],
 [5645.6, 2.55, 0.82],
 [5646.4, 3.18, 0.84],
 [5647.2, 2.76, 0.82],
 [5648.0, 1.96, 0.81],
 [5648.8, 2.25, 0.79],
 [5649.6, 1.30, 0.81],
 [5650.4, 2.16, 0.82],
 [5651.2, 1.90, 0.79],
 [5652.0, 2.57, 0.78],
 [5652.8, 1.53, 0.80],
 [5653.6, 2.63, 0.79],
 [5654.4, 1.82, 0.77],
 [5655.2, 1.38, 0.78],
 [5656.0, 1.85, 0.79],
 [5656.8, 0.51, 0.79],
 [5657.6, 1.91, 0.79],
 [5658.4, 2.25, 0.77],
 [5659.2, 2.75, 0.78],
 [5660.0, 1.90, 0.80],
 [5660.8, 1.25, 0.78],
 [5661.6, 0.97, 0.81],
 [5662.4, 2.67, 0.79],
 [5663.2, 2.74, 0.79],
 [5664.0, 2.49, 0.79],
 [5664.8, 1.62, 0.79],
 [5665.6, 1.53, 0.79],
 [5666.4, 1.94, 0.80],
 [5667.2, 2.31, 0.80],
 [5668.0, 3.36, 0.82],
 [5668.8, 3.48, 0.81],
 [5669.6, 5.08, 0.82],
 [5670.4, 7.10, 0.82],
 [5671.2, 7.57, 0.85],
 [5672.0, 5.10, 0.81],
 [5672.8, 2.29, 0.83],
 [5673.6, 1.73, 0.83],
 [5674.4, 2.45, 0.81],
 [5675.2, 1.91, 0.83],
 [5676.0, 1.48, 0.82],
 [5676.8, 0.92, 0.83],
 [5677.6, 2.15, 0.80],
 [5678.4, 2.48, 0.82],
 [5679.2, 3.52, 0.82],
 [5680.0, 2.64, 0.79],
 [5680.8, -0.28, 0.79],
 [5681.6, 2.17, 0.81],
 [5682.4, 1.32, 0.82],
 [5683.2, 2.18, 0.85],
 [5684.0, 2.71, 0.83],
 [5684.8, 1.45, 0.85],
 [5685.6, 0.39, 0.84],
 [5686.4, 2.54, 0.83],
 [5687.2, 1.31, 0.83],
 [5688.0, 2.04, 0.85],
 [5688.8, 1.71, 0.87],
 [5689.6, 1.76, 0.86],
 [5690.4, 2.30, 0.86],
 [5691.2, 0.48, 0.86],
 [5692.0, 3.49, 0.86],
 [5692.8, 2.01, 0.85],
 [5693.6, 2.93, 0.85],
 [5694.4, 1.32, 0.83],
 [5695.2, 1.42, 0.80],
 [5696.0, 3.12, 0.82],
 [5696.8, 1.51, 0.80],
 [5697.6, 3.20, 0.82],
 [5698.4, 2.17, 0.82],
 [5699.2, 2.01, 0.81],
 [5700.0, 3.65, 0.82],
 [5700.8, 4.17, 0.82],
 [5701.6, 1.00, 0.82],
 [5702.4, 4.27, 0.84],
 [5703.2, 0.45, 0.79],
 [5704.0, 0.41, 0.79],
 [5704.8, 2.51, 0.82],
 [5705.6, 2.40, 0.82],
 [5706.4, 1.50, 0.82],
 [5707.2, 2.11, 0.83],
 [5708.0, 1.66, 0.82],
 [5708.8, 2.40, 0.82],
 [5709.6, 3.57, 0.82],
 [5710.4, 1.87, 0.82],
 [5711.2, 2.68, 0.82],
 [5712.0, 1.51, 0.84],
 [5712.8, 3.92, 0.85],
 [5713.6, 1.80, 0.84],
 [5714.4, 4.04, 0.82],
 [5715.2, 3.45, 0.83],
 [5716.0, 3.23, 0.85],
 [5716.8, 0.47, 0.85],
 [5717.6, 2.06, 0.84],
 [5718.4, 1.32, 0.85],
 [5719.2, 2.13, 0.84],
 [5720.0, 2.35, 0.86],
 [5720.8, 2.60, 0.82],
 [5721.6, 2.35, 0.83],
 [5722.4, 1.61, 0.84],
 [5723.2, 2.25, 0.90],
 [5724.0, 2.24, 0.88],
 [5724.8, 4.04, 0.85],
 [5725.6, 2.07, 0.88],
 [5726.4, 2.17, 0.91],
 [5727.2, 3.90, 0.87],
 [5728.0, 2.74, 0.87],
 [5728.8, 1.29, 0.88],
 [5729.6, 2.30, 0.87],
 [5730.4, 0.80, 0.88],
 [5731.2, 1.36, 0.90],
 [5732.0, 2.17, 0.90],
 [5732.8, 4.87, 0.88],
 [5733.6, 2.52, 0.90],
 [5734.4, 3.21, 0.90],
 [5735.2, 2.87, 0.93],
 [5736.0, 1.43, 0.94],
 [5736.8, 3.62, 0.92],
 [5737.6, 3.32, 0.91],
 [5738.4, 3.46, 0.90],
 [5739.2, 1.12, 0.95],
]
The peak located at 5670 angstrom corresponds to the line H-beta 4861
